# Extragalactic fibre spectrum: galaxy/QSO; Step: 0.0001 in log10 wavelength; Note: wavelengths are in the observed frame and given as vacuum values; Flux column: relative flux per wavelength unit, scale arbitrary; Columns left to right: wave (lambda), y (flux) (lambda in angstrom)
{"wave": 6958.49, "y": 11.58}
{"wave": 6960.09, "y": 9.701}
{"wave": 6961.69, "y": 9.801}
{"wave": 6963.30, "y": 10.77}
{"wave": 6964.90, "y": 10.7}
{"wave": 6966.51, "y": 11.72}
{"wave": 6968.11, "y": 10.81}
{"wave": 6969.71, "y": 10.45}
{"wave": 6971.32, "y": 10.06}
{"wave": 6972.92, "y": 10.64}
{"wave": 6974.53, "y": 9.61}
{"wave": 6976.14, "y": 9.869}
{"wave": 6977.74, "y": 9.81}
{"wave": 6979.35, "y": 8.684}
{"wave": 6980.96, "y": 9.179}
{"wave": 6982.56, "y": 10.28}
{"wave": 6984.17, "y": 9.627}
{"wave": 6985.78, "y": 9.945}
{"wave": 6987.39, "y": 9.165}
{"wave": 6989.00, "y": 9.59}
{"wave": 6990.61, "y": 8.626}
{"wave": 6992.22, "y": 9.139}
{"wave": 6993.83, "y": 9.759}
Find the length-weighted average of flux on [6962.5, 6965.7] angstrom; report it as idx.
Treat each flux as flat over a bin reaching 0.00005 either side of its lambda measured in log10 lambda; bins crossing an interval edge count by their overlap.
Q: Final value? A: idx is 10.7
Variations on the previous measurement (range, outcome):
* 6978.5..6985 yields 9.44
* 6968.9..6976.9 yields 10.1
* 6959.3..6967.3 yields 10.5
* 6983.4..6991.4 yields 9.39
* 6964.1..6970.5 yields 10.9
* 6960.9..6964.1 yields 10.3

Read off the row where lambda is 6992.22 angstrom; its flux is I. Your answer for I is 9.139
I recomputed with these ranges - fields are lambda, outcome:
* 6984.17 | 9.627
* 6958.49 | 11.58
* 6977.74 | 9.81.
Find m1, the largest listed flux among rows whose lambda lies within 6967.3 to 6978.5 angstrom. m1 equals 10.81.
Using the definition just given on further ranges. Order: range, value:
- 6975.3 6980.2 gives 9.869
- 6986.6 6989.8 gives 9.59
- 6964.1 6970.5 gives 11.72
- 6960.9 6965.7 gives 10.77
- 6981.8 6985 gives 10.28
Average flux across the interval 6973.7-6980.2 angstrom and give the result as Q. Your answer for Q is 9.48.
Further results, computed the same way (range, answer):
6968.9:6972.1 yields 10.3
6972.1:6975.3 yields 10.1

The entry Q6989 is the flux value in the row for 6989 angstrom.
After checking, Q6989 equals 9.59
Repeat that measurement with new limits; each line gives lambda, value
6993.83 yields 9.759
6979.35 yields 8.684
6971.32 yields 10.06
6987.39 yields 9.165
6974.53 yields 9.61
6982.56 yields 10.28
